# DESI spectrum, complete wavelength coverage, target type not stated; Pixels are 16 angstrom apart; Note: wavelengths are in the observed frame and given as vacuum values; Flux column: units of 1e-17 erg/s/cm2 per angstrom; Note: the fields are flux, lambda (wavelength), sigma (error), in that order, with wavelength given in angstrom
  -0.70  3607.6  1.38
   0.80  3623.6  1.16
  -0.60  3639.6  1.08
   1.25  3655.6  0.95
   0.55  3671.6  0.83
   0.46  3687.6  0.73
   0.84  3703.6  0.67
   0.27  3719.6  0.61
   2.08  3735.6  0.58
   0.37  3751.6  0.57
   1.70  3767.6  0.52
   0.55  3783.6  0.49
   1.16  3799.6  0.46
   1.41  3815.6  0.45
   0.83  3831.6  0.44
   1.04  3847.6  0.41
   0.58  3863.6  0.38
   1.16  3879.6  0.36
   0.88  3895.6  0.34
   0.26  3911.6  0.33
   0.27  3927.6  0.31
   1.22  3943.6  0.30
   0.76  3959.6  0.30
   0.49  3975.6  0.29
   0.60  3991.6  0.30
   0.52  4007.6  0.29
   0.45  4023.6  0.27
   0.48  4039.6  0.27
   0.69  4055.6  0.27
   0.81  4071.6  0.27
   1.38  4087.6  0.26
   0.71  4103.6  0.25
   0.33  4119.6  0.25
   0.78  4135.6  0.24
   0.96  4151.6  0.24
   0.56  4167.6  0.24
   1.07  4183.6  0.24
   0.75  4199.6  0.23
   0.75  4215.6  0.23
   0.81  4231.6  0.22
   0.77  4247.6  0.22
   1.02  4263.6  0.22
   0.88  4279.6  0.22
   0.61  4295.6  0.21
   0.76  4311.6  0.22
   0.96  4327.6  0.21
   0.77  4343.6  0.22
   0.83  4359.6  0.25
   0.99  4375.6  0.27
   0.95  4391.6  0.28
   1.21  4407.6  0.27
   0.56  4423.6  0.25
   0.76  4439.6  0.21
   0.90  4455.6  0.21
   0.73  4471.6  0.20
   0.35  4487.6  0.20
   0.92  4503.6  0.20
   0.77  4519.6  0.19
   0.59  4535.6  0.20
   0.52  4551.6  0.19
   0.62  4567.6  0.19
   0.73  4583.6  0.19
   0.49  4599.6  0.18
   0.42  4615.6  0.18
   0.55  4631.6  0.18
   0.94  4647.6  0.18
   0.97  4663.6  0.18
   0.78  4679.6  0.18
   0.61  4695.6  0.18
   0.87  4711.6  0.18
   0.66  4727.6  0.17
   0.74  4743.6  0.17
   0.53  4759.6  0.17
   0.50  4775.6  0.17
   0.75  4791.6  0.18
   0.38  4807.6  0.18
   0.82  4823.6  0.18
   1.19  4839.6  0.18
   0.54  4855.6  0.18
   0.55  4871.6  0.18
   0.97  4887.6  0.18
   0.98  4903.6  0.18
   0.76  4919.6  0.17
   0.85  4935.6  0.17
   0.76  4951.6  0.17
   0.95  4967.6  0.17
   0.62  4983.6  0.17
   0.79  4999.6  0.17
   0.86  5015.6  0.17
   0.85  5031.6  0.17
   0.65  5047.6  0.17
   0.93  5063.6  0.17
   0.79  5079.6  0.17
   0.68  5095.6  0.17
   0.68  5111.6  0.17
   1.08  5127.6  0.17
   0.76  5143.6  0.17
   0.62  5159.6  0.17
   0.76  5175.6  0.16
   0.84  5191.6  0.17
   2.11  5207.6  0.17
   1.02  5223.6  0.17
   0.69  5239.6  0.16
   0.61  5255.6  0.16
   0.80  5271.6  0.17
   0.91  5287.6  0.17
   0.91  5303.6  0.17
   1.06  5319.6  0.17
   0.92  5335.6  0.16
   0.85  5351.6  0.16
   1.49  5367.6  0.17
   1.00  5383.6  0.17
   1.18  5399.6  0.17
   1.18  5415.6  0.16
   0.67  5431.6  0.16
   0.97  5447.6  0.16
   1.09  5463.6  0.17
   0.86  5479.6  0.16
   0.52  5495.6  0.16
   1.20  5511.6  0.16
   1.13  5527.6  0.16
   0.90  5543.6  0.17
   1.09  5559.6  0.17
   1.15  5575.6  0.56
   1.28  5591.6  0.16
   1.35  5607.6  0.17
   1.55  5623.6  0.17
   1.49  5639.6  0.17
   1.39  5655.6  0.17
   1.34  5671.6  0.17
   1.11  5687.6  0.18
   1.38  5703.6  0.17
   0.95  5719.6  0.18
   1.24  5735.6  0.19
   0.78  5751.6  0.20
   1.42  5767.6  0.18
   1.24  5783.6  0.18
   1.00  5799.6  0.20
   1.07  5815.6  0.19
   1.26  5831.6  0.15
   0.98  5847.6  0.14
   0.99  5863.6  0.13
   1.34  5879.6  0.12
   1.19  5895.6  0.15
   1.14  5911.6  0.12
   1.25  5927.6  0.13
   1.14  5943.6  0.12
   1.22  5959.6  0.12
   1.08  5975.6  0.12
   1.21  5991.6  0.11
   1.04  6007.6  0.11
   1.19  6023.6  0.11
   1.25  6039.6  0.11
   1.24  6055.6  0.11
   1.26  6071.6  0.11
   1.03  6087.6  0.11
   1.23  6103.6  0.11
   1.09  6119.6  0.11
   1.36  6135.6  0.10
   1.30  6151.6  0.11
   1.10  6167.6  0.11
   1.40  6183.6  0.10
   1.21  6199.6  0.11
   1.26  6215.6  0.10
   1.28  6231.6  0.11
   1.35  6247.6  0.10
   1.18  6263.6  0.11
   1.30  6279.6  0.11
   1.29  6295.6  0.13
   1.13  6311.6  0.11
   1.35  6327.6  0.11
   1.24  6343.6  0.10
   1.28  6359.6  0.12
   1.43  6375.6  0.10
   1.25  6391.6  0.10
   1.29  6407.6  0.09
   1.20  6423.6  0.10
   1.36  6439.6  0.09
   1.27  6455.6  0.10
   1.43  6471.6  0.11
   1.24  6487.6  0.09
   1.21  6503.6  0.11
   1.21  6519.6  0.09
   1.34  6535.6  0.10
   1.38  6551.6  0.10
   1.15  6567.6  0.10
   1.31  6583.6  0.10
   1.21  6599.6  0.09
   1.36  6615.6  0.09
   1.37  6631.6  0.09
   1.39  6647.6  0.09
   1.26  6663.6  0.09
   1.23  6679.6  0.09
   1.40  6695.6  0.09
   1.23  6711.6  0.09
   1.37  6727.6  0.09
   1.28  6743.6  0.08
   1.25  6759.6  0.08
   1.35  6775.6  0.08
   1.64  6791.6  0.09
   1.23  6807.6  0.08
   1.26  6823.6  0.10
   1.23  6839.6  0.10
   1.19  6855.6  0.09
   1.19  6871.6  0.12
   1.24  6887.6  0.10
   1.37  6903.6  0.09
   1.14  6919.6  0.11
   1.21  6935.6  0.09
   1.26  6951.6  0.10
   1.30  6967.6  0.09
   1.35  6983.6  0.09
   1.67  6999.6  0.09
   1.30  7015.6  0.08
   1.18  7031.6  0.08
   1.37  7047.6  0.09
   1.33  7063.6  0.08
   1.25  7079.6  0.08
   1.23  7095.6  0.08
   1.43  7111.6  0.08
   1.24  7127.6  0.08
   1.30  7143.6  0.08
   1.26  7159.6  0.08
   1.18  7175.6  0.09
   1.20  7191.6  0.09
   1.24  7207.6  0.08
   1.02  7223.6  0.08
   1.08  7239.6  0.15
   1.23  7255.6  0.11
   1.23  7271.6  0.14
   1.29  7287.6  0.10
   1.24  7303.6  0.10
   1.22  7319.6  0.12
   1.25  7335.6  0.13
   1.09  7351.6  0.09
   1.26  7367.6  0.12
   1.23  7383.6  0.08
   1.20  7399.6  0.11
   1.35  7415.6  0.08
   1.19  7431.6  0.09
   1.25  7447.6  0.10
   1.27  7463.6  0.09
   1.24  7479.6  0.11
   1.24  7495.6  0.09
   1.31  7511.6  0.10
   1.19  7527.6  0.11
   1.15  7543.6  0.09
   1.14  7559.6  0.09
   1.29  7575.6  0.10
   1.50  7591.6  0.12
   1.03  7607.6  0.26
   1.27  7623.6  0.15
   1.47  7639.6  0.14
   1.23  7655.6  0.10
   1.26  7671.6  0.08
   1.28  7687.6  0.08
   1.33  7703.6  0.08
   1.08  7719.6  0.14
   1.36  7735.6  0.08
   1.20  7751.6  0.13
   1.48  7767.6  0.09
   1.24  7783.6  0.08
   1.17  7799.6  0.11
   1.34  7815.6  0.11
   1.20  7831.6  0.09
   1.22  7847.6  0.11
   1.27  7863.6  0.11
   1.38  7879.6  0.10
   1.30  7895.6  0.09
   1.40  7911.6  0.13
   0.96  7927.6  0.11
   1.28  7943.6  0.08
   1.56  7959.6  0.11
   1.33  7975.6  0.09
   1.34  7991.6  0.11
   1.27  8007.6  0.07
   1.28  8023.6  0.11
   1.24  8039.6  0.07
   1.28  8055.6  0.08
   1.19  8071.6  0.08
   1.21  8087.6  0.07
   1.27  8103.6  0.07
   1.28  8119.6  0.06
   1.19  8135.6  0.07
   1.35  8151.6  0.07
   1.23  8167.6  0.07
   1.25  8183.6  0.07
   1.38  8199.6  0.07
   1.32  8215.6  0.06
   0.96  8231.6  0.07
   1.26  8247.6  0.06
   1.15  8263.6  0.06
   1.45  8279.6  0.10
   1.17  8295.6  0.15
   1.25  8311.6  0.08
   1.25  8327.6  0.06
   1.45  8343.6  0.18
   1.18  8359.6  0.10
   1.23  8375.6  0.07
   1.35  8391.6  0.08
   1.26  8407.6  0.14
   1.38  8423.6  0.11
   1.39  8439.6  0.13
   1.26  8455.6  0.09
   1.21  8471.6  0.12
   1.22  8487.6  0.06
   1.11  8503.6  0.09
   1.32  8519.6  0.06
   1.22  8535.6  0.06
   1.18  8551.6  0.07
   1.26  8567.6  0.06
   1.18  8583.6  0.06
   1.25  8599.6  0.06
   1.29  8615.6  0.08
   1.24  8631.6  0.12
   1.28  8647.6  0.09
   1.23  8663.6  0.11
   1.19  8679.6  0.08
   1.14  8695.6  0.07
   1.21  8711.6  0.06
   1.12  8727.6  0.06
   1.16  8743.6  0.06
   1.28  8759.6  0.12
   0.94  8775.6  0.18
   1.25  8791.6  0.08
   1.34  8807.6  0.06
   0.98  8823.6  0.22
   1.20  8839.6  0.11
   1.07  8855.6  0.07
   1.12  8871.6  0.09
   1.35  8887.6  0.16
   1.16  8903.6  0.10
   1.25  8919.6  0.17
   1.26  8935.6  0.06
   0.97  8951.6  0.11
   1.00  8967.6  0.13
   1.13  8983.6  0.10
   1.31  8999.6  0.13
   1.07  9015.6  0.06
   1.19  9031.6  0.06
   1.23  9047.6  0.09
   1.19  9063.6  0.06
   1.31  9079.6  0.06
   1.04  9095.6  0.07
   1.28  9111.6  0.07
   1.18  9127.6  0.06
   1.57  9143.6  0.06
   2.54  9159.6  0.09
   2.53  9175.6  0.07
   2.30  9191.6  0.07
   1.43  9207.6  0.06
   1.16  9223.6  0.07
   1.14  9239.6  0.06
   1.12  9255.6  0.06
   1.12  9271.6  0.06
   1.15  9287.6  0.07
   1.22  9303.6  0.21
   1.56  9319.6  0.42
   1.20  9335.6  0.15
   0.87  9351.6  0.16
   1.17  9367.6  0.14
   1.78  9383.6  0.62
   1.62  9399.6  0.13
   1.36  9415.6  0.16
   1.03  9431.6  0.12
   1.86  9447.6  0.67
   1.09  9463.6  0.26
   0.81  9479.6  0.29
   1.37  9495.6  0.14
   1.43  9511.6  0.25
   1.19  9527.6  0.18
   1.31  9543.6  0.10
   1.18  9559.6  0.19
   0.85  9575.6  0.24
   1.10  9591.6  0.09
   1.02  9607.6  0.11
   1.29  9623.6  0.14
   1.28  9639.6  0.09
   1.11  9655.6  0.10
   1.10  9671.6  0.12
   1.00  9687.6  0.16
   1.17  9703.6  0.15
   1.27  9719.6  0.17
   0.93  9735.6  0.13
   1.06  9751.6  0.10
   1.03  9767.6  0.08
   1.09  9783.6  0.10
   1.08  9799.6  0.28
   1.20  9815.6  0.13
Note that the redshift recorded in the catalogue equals 0.40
